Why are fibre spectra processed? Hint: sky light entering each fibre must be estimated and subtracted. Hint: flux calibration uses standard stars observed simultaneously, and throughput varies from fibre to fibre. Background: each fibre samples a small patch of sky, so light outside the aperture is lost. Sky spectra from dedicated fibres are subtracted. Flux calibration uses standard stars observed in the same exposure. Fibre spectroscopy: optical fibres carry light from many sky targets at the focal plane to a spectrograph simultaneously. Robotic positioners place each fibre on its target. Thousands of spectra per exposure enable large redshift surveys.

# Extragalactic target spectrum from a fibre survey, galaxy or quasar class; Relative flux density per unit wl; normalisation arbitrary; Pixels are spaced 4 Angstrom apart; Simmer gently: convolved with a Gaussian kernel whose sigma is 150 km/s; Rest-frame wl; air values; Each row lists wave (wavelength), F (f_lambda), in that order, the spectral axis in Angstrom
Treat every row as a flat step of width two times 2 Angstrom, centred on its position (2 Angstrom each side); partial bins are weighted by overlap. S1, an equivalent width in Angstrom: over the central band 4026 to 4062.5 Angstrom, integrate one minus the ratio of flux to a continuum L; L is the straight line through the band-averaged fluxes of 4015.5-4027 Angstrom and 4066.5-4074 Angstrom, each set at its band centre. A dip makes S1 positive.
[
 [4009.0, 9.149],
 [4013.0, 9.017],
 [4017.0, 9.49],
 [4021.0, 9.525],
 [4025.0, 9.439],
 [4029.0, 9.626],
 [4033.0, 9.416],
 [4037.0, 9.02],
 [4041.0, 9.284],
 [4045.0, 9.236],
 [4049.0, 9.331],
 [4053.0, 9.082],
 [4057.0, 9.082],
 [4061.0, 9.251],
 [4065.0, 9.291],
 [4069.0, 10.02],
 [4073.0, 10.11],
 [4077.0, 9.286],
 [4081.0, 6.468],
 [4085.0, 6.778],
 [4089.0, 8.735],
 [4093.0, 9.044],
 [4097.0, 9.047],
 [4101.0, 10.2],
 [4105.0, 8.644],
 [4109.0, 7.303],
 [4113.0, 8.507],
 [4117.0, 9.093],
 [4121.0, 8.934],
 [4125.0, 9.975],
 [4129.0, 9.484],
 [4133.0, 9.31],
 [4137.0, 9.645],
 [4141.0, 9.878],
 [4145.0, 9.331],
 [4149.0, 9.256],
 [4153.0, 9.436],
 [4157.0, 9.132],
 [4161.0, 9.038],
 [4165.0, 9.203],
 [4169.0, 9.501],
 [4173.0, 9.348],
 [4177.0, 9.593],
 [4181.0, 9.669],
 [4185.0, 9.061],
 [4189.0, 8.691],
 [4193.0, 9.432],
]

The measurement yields 1.74 Angstrom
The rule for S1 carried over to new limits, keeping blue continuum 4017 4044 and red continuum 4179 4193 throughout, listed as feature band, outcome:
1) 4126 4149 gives -0.7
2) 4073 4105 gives 2.4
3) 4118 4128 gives -0.2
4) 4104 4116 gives 1.4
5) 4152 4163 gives 0.0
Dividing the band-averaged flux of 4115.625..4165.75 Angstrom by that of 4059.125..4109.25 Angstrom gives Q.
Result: 1.06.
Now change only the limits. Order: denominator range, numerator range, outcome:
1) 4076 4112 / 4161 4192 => 1.11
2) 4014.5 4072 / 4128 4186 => 1.00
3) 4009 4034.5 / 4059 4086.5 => 0.93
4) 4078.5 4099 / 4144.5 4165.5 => 1.15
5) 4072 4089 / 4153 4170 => 1.14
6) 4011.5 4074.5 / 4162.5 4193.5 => 0.99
